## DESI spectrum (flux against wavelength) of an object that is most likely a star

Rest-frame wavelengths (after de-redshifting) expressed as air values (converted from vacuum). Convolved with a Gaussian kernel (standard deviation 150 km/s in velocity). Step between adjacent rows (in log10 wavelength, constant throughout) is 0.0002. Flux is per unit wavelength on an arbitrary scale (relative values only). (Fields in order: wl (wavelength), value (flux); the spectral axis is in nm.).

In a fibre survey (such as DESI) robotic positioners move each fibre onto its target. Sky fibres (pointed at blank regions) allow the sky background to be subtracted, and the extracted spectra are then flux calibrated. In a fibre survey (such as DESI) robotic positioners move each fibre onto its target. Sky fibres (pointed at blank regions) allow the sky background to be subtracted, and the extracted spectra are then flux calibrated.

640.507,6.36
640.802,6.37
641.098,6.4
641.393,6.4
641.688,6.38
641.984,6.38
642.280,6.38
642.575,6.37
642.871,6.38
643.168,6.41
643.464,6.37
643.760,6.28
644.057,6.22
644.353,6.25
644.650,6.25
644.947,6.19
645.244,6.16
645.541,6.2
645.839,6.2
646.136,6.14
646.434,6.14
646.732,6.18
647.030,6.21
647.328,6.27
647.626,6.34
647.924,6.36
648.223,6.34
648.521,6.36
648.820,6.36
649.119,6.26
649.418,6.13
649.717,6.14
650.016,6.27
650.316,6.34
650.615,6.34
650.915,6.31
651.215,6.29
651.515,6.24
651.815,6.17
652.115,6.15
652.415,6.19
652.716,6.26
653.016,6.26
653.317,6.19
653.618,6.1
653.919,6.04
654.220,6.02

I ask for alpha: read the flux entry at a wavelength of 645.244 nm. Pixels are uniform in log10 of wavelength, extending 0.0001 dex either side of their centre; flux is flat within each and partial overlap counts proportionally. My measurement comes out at 6.16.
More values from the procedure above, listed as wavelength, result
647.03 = 6.21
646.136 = 6.14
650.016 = 6.27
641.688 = 6.38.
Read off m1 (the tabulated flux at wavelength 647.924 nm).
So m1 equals 6.36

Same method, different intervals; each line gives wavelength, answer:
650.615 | 6.34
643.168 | 6.41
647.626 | 6.34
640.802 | 6.37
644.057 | 6.22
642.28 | 6.38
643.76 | 6.28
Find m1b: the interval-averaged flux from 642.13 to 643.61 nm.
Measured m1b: 6.38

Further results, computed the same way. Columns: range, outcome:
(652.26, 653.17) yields 6.24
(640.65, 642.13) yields 6.38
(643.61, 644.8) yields 6.25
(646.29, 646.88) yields 6.16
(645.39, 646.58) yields 6.17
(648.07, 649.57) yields 6.29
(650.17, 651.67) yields 6.3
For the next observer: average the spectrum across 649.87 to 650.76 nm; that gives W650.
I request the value 6.32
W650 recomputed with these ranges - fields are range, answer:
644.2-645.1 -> 6.23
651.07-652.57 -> 6.21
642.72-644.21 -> 6.33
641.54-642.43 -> 6.38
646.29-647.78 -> 6.23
